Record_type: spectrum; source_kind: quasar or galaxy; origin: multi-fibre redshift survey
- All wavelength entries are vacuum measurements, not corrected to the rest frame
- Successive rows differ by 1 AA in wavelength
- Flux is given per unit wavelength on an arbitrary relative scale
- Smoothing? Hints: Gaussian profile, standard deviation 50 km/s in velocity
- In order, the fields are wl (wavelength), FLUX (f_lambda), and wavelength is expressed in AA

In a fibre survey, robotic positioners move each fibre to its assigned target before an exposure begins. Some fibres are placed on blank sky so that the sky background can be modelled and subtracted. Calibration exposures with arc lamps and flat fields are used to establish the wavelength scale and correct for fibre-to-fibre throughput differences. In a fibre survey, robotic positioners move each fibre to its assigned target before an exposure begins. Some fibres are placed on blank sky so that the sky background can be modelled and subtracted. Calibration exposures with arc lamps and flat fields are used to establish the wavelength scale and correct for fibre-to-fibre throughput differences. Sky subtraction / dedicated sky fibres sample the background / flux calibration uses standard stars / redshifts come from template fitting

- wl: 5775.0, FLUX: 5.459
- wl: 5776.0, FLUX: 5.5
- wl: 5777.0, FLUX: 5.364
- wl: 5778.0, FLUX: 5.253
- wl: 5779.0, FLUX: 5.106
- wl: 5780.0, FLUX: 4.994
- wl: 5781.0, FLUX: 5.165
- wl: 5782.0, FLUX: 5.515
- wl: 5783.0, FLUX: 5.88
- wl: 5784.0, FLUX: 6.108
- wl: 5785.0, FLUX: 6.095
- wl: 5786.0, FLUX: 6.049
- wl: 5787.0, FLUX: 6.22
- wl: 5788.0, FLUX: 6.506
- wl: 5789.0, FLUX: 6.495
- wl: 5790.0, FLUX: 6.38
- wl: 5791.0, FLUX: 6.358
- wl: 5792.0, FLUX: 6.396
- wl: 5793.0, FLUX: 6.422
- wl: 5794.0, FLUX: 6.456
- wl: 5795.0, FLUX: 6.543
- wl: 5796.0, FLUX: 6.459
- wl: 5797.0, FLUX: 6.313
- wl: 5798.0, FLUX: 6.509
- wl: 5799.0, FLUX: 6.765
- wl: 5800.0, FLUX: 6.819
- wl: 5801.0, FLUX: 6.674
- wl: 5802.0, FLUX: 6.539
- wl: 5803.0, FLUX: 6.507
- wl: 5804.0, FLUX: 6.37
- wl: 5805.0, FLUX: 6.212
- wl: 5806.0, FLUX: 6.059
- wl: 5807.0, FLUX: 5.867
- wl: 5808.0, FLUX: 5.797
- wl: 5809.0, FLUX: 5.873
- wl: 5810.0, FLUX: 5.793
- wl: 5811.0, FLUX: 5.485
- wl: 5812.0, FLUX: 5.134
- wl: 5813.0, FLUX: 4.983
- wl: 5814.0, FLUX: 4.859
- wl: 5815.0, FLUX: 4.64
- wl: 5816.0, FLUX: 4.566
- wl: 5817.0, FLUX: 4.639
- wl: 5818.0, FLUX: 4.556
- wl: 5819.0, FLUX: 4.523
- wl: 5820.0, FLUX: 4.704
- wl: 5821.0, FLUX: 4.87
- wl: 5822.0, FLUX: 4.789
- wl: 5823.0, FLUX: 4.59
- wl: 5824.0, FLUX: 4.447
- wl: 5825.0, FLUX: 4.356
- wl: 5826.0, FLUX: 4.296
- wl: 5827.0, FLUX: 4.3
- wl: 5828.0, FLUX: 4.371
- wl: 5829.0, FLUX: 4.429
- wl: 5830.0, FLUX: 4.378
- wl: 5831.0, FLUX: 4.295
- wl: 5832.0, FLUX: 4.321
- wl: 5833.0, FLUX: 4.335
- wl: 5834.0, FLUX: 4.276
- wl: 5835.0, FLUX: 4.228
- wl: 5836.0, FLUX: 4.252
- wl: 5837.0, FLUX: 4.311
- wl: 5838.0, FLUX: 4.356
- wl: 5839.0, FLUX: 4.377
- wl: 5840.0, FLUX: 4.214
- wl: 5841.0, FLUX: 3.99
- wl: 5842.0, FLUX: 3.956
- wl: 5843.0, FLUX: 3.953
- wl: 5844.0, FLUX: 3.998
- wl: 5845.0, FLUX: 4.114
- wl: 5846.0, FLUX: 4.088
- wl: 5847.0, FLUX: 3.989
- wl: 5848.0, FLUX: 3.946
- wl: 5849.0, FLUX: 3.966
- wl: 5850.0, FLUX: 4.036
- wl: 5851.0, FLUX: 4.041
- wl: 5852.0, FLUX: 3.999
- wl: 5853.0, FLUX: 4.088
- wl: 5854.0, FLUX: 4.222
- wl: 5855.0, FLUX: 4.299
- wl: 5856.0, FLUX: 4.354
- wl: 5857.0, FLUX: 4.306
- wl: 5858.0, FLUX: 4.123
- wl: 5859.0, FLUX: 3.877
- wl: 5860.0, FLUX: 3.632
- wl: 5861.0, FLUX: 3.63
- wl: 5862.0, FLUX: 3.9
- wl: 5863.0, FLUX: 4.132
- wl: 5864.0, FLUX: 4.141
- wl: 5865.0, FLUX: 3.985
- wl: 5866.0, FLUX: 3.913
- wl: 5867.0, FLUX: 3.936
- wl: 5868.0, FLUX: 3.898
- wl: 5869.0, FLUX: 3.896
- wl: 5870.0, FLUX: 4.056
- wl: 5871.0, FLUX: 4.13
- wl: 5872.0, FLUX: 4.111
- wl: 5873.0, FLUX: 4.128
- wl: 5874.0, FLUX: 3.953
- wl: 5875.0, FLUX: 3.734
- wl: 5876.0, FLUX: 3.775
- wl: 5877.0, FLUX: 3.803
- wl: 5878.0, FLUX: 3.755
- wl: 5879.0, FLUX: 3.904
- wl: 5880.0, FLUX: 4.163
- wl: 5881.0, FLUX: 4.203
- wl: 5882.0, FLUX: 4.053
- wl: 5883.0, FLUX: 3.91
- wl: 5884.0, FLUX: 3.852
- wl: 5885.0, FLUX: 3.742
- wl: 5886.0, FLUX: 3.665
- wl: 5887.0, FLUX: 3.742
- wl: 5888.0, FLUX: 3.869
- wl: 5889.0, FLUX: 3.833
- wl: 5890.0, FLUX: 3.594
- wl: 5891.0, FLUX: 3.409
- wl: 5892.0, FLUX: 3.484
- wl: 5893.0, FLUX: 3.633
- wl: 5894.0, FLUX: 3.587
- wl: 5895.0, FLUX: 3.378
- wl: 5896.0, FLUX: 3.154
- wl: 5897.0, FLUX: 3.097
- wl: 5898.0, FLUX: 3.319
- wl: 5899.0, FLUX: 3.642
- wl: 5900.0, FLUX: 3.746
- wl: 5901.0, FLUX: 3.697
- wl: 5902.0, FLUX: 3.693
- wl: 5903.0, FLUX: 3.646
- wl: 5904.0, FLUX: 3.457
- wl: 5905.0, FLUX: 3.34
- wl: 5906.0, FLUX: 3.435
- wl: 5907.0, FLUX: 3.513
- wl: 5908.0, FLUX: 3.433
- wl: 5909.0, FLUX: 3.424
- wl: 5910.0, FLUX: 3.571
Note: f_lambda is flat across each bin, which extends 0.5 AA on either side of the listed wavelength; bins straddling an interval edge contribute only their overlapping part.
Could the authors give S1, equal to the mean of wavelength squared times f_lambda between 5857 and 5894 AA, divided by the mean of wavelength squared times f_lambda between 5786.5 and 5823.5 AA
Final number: 0.7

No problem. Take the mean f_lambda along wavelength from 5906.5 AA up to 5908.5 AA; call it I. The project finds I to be 3.47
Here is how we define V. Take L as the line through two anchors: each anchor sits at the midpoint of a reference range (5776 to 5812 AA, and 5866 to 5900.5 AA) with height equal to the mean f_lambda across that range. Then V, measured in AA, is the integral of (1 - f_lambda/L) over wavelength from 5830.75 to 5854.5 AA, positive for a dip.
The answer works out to 3.35 AA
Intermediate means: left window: 6.07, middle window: 4.14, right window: 3.77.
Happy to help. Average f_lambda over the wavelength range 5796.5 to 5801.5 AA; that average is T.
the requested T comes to 6.62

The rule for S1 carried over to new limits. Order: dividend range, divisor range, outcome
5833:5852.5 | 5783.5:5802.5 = 0.65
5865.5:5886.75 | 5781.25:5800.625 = 0.64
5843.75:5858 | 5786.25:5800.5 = 0.65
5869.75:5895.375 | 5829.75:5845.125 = 0.92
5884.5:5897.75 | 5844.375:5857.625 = 0.88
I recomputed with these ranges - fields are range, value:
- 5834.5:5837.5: 4.26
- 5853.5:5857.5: 4.3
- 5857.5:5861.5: 3.82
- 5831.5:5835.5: 4.29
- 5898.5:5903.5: 3.68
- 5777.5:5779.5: 5.18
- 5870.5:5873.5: 4.12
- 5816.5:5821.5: 4.66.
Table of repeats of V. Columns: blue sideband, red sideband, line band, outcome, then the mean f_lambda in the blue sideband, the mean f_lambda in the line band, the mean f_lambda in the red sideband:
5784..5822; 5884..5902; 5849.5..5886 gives 1.9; 5.87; 3.99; 3.58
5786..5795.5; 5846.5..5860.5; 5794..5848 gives 3.1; 6.4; 5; 4.06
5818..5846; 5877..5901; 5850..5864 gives 0.0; 4.33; 4.05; 3.69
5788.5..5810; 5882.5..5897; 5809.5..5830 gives 3.7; 6.36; 4.71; 3.61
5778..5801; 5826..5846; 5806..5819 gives 0.1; 6.15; 5.19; 4.23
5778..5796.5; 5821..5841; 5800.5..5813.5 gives -1.6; 6.04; 5.95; 4.37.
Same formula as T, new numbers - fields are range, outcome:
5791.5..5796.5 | 6.46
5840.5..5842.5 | 3.97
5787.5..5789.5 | 6.5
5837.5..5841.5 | 4.23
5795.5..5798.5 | 6.43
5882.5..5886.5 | 3.79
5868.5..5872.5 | 4.05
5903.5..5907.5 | 3.44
